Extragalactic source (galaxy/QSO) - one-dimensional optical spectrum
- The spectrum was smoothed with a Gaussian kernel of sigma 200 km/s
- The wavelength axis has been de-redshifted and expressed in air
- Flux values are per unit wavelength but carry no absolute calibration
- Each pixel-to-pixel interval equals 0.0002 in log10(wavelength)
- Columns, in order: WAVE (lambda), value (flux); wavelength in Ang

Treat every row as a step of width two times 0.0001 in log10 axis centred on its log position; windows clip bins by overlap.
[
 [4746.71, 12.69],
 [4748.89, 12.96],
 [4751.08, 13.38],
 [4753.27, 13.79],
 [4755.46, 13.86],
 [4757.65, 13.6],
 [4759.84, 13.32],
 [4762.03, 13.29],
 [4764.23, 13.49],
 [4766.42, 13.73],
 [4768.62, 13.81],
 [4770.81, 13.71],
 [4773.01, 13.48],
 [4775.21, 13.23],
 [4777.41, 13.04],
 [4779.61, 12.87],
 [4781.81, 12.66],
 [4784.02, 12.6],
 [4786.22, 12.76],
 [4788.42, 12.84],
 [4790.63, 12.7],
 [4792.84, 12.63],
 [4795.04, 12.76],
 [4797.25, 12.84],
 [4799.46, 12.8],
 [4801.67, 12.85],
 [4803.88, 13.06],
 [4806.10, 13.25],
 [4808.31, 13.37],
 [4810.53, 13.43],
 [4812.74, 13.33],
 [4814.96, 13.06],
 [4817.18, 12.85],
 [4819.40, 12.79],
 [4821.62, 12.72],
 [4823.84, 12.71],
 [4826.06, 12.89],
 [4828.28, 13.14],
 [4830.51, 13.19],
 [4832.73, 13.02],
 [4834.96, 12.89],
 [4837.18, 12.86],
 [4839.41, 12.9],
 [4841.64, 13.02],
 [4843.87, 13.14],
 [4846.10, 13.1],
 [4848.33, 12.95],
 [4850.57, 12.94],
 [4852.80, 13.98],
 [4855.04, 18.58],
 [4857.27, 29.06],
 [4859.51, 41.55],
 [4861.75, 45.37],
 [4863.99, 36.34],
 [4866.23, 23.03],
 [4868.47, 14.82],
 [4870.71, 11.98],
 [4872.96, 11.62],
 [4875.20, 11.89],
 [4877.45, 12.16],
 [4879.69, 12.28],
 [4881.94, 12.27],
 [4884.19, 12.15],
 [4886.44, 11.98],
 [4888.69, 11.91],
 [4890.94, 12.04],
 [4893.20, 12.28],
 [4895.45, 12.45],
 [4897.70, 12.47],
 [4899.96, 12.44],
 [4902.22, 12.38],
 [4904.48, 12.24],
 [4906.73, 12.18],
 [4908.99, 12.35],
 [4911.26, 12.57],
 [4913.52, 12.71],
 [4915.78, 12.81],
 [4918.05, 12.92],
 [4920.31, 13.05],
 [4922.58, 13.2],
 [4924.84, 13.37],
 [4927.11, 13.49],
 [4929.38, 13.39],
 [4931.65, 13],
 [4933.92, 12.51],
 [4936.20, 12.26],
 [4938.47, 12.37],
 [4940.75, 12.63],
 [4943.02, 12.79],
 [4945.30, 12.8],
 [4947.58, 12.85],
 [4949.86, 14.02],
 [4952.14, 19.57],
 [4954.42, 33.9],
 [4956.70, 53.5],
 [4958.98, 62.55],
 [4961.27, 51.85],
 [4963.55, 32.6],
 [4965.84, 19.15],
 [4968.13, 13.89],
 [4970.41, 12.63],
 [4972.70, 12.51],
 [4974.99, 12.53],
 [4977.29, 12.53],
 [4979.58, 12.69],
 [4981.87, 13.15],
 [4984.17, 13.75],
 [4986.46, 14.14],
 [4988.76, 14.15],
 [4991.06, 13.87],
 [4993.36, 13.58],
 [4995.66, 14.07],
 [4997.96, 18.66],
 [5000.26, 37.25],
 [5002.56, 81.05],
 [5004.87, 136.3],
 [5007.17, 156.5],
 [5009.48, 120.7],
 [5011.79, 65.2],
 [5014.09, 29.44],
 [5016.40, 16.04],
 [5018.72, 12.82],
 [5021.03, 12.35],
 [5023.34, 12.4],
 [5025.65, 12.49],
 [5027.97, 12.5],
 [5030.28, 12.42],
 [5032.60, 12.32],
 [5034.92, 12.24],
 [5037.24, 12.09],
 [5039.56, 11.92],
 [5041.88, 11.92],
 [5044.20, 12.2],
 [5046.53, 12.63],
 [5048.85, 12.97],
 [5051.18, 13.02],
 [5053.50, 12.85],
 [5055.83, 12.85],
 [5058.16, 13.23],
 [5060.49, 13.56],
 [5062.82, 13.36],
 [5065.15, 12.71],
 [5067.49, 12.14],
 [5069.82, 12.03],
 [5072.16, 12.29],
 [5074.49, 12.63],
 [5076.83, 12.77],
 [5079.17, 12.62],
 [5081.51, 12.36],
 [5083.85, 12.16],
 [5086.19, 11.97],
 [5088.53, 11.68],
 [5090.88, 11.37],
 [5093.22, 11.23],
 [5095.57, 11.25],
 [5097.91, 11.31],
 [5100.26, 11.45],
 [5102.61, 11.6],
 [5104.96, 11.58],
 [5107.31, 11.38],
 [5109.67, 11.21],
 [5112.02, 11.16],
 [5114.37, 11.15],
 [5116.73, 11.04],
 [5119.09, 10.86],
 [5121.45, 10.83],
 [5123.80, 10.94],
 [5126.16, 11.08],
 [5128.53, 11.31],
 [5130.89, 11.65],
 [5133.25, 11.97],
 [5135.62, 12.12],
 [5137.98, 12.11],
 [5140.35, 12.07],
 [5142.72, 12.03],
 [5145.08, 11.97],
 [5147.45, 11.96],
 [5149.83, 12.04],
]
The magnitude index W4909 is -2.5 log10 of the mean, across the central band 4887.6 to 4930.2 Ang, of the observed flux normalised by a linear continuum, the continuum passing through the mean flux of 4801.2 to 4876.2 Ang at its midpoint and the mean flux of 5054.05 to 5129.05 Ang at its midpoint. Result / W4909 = 0.20 mag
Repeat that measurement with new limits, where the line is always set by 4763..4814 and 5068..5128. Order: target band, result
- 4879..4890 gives 0.05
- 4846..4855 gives -0.09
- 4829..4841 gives -0.01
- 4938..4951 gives -0.05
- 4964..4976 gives -0.24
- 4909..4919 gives -0.02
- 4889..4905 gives 0.02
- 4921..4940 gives -0.05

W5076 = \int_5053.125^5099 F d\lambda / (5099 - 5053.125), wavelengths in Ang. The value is 12.3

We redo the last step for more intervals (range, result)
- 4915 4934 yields 13.1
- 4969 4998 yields 13.5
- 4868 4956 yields 13.5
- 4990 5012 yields 66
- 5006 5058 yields 27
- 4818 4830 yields 12.9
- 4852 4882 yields 21.4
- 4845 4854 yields 13.3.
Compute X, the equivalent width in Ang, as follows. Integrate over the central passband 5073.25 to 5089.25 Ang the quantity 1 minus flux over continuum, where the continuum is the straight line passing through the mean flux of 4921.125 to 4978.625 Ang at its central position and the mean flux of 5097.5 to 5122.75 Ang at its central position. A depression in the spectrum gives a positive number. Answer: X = 0.64 Ang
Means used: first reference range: 20.2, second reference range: 11.2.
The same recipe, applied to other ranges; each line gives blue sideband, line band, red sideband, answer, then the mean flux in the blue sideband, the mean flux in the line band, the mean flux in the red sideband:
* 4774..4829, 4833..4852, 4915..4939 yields -0.1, 12.9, 13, 13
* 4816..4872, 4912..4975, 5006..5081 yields 2.1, 17.7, 19.6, 22.6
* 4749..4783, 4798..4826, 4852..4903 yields 3.9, 13.4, 13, 17.6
